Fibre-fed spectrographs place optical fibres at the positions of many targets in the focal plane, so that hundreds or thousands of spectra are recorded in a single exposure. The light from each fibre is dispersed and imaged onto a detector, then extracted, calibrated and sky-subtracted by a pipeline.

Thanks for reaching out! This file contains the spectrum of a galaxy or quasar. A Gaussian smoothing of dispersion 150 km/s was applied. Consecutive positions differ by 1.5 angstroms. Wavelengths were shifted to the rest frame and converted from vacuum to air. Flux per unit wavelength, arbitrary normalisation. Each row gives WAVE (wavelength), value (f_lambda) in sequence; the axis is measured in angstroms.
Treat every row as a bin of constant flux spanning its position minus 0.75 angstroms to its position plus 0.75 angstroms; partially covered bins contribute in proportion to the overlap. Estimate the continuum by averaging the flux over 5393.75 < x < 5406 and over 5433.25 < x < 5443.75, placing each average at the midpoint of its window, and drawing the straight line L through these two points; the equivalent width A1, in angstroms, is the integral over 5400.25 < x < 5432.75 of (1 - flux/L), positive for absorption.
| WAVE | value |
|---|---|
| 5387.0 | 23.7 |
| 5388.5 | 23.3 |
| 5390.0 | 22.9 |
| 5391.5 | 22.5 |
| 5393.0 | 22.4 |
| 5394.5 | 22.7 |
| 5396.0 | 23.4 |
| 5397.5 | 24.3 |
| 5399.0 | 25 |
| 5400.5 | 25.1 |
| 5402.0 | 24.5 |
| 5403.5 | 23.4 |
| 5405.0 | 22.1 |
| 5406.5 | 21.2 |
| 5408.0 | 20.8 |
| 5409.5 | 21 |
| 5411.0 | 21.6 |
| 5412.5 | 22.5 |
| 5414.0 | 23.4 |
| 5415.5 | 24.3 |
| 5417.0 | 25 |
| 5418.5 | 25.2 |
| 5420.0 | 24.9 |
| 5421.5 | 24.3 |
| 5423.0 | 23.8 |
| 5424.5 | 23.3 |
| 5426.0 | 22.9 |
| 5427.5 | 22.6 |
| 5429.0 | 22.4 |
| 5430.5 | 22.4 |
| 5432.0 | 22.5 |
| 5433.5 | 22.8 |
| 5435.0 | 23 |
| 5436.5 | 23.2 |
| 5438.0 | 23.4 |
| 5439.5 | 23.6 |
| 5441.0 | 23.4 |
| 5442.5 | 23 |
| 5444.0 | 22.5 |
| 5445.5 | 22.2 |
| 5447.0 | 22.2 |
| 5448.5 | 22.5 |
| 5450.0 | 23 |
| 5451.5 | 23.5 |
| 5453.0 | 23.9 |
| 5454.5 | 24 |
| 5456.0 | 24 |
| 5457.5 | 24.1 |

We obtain 0.5 angstroms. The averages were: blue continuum 23.8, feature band 23.1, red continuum 23.2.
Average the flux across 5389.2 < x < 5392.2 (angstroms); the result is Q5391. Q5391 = 22.7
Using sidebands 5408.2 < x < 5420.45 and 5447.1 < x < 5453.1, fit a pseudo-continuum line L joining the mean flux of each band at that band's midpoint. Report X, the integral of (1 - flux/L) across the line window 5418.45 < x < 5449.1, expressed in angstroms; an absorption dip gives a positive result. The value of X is 0.1 angstroms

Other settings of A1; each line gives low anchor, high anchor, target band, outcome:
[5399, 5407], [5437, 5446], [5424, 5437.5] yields 0.2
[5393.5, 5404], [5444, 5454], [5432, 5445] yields 0.0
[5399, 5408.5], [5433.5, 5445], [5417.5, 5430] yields -0.3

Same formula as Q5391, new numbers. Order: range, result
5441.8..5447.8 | 22.5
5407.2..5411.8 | 21.1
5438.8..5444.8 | 23.1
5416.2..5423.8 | 24.6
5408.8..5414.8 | 22.2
